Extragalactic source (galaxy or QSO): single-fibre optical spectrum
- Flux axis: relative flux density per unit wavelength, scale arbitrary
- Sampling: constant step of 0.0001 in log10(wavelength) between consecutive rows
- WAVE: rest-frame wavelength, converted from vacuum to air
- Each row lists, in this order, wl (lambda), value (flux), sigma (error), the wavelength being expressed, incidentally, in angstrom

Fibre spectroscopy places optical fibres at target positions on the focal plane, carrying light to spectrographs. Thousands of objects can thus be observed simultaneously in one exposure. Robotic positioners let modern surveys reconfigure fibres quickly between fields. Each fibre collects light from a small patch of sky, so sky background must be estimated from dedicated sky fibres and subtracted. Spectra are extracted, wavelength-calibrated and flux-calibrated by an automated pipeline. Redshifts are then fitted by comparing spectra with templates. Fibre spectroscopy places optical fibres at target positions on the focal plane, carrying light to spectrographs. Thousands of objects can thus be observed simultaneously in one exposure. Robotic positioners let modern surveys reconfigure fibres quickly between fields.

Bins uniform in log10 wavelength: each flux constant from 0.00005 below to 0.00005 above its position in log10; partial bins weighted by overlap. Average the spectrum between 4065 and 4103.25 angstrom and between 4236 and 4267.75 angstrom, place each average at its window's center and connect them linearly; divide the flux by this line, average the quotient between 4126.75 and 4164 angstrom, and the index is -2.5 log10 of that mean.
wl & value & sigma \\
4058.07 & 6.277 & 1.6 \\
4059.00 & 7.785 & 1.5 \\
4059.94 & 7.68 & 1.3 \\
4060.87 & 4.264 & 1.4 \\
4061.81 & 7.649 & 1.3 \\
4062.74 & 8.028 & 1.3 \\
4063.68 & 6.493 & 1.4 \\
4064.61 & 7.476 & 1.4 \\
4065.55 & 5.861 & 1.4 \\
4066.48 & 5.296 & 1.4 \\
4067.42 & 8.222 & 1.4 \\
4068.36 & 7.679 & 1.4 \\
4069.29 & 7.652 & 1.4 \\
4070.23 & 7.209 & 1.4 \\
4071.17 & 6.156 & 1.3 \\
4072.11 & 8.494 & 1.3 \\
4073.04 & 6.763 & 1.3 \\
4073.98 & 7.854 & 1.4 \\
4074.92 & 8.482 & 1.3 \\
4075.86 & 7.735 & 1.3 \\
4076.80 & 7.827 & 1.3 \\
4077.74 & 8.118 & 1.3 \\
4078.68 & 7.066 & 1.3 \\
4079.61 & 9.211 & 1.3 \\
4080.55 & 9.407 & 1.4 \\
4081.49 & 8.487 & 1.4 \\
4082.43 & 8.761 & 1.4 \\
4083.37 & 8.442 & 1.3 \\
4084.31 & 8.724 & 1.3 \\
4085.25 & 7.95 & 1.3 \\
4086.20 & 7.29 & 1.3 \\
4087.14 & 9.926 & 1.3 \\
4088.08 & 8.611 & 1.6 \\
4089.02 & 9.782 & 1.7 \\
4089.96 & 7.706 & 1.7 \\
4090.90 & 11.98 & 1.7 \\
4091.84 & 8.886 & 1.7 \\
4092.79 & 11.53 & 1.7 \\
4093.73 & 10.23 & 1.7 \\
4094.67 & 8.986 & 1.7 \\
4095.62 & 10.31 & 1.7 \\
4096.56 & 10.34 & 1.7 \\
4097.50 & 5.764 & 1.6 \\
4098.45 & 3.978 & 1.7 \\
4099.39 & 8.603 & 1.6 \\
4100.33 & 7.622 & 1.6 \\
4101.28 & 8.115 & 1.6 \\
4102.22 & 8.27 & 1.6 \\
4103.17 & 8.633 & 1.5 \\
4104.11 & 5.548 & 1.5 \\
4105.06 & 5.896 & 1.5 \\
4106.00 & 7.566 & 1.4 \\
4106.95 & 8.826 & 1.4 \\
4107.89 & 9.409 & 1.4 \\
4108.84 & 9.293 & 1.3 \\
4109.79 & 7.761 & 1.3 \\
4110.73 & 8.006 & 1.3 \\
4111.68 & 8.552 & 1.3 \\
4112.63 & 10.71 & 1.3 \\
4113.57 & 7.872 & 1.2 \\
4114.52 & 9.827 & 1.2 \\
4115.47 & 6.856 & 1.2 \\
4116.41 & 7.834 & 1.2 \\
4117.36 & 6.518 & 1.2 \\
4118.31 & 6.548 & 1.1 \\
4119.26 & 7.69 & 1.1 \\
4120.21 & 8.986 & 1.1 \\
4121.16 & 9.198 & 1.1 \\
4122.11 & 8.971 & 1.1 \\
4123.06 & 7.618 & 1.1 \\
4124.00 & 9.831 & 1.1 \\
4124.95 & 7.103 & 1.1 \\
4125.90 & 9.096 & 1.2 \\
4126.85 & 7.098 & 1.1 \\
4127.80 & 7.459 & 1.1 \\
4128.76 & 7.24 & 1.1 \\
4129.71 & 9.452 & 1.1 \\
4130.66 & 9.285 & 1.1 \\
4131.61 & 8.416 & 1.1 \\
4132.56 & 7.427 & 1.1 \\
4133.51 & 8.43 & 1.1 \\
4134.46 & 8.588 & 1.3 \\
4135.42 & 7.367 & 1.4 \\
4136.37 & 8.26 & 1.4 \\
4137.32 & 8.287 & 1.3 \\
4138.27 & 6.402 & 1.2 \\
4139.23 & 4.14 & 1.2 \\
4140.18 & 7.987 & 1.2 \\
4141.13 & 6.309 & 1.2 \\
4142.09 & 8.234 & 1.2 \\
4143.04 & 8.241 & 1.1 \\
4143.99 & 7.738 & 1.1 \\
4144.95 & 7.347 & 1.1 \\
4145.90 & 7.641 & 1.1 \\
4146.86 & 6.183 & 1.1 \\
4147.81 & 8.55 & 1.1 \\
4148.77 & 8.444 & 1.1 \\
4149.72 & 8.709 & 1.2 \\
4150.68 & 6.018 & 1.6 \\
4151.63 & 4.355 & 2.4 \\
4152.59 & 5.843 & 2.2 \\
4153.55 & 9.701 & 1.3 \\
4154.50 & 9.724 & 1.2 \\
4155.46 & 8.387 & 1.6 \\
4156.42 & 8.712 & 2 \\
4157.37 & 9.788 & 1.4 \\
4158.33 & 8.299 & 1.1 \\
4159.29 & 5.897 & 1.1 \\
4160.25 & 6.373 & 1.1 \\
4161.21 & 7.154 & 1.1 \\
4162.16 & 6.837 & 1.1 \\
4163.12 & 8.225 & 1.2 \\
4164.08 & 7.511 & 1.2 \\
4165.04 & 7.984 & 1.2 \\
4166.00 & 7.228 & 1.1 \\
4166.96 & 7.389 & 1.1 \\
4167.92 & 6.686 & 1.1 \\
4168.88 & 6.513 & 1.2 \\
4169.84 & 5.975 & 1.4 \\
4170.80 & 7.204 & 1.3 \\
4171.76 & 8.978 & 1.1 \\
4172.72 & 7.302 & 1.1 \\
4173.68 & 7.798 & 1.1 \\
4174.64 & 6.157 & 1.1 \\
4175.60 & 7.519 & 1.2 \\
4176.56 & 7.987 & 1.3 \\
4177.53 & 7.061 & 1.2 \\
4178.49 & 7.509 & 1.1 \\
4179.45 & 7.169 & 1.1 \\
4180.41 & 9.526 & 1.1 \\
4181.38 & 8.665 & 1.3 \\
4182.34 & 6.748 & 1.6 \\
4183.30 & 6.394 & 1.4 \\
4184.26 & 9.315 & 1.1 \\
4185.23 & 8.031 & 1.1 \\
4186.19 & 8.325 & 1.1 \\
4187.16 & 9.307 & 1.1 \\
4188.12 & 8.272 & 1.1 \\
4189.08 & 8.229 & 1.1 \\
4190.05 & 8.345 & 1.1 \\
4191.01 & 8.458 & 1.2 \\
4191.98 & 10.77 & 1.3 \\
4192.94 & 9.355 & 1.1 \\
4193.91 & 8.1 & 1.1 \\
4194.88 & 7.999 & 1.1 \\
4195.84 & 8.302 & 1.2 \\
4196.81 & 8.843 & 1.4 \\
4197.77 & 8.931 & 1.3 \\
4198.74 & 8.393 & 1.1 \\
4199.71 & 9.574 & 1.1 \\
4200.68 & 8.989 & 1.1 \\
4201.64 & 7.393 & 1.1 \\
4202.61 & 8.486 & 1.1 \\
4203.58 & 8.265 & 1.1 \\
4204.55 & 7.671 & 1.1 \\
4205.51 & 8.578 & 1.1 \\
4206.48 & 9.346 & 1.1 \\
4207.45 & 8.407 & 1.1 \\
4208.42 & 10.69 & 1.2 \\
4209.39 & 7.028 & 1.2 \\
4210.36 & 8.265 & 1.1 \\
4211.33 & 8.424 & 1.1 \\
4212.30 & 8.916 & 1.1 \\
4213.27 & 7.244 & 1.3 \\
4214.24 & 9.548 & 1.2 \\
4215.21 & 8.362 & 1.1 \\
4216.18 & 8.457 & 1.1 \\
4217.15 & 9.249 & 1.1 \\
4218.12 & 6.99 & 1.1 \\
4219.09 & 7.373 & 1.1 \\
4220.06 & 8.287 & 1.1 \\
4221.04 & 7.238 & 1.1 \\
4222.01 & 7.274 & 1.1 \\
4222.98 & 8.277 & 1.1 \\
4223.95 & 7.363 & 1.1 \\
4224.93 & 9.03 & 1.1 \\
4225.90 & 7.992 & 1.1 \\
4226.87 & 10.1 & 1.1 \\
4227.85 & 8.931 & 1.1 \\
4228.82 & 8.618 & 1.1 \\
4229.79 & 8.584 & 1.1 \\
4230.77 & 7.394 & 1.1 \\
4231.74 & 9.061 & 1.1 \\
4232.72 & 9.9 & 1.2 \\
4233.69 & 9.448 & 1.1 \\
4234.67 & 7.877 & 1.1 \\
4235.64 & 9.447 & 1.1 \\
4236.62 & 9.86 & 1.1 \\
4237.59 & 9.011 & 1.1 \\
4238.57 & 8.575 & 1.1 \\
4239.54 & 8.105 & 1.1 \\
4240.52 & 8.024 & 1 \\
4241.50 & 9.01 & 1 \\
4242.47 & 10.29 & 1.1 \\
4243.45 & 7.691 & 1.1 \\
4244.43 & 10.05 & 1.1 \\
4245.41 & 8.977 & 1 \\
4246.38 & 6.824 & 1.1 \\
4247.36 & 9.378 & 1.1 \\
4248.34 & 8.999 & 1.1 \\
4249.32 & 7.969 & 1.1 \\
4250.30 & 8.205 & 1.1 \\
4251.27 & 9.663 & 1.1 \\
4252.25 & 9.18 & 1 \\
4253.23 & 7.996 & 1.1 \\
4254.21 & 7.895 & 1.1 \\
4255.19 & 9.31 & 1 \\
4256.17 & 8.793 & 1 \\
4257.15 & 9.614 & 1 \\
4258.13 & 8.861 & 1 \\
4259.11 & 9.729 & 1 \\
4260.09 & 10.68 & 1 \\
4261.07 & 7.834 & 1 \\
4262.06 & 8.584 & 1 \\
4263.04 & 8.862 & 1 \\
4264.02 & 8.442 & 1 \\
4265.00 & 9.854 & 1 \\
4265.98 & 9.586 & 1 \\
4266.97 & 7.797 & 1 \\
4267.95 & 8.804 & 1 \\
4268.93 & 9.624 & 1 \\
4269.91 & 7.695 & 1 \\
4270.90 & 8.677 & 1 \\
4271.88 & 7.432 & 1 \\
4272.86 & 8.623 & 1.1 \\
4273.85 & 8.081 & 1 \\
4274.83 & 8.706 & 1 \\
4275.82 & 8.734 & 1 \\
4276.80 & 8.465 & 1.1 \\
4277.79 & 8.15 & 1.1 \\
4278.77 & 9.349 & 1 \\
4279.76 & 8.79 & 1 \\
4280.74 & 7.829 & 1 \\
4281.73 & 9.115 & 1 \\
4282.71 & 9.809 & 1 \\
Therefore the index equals 0.11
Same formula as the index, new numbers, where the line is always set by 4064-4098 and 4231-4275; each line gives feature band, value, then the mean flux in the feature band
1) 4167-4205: 0.074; 8.06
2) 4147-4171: 0.144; 7.48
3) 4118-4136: 0.032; 8.21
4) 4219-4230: 0.058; 8.28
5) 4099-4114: 0.031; 8.17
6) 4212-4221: 0.065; 8.2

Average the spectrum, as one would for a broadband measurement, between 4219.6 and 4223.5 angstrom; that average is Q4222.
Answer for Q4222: 7.76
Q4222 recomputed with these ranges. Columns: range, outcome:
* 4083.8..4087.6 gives 8.45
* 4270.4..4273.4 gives 8.23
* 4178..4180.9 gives 8.06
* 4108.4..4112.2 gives 8.41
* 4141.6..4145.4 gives 7.88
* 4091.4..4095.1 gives 9.92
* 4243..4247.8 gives 8.58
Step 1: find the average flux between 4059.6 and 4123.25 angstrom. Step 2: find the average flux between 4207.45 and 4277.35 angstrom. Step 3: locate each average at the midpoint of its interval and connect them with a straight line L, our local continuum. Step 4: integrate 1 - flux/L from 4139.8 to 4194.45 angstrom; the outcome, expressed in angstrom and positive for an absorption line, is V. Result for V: 3.9 angstrom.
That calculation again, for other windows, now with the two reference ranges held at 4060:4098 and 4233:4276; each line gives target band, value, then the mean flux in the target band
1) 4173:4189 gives 1.3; 7.87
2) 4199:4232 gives 1.0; 8.39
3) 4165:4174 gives 1.3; 7.26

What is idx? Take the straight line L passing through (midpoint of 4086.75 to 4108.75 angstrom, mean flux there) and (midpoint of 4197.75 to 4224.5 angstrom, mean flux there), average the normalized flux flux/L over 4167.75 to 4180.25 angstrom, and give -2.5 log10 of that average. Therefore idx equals 0.15 mag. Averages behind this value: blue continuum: 8.55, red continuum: 8.31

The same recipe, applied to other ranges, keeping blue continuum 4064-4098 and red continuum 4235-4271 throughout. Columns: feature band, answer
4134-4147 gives 0.16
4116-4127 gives 0.05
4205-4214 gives 0.02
